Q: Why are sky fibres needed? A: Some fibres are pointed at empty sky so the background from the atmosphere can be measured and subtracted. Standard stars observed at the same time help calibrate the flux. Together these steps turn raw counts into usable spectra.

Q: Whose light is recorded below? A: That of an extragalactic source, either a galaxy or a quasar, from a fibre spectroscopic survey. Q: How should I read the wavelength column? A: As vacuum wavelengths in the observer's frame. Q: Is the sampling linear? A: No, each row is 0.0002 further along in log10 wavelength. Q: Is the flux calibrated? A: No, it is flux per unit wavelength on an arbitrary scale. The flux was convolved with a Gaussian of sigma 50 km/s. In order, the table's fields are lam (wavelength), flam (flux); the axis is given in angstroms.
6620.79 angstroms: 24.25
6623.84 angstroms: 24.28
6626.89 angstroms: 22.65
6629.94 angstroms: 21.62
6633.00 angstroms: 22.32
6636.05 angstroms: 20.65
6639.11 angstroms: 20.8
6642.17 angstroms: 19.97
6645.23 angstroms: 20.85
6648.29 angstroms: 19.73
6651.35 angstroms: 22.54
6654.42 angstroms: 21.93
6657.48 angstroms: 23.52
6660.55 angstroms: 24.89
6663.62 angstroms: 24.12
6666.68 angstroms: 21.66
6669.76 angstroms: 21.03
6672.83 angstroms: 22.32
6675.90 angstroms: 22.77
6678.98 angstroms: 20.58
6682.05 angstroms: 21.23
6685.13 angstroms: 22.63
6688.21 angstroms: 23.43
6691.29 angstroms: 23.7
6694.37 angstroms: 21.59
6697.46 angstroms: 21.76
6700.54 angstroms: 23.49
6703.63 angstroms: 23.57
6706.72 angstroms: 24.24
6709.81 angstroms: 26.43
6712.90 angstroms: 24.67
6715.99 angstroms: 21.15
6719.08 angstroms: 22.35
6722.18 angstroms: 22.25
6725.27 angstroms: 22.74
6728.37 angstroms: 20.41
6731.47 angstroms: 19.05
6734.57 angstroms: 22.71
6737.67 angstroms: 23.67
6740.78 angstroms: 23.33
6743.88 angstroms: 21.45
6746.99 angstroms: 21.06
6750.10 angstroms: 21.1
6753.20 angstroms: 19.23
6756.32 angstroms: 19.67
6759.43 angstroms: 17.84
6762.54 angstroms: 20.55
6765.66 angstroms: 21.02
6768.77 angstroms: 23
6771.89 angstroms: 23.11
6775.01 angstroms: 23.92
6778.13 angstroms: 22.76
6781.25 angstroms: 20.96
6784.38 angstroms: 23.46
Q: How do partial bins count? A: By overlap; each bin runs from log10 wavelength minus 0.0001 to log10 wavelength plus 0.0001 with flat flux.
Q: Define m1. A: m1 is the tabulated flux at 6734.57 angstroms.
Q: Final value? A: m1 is 22.71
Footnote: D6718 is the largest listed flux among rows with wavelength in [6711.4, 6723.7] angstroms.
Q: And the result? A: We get 24.67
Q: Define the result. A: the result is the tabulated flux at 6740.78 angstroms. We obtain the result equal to 23.33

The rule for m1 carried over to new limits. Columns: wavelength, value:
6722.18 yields 22.25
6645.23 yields 20.85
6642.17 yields 19.97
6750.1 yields 21.1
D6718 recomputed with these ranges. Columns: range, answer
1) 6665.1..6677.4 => 22.77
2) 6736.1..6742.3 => 23.67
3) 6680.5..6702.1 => 23.7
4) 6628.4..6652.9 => 22.54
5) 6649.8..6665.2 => 24.89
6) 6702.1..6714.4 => 26.43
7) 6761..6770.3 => 23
